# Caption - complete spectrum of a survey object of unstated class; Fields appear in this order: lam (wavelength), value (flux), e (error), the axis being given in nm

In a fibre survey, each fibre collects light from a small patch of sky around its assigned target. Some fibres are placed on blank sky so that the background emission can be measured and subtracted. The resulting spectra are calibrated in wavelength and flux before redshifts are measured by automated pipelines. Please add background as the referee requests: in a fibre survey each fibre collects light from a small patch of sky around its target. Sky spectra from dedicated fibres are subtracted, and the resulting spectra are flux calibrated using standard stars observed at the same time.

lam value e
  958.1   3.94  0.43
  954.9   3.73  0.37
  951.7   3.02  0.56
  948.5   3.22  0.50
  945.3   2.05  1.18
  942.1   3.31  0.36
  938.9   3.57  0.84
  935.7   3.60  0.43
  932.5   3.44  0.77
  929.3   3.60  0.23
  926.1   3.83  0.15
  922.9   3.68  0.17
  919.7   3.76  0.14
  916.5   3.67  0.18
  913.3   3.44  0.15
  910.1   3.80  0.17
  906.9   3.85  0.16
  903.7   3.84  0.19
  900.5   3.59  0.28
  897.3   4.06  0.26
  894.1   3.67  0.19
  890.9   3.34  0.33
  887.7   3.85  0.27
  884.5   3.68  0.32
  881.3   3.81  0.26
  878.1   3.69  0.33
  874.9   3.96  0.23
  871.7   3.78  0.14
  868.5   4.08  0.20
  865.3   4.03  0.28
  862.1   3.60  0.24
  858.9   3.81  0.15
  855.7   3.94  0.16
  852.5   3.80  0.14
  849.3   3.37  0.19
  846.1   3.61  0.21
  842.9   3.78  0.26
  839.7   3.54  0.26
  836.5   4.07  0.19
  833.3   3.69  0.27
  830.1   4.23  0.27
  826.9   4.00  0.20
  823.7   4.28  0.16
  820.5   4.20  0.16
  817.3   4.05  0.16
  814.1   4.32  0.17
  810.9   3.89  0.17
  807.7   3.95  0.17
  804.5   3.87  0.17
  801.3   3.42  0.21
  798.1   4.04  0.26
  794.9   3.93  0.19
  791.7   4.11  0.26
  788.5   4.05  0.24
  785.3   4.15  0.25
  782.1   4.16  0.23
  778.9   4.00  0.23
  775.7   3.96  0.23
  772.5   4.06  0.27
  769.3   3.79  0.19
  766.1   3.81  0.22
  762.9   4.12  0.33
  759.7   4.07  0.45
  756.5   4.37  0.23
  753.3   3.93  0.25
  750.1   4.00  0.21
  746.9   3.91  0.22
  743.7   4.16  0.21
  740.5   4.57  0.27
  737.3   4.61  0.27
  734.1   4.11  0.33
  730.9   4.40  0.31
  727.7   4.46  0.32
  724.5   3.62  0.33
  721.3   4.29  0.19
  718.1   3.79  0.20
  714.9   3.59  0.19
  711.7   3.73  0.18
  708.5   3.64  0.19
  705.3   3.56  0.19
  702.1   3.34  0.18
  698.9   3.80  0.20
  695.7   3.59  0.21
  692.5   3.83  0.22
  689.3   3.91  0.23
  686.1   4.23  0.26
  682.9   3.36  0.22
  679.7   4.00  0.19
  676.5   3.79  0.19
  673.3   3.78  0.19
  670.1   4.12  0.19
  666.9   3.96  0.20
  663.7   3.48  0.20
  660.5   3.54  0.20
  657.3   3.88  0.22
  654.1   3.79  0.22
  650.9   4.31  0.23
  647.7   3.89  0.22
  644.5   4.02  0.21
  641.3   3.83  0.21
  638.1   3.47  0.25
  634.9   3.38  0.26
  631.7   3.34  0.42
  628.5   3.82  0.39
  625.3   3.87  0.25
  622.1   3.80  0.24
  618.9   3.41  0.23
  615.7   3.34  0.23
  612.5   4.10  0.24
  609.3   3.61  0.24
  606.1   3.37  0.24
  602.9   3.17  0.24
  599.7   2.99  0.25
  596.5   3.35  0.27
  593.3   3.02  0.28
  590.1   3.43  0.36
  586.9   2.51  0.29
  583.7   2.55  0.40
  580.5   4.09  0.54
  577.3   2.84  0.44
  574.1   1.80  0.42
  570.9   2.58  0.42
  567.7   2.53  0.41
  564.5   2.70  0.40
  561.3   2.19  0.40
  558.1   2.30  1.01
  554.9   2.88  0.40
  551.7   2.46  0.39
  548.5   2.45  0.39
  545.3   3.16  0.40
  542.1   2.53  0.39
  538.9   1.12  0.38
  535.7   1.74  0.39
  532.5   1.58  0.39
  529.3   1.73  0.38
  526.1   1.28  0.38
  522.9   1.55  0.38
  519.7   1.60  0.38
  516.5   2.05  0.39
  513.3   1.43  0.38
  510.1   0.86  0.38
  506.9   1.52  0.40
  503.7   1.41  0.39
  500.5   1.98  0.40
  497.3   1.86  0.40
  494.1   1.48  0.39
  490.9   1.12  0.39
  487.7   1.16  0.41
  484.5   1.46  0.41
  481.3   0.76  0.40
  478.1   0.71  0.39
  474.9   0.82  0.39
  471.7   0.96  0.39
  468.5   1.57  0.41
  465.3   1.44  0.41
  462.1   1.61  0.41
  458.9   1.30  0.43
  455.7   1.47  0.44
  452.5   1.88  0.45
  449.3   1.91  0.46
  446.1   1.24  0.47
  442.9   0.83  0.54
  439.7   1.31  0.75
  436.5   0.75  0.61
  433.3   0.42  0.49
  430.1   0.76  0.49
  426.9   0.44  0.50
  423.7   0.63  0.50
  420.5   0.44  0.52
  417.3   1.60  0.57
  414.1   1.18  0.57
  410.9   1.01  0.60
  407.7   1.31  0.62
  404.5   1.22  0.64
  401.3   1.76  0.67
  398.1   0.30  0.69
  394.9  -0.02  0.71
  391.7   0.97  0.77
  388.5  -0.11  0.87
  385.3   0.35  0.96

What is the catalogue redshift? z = 0.359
